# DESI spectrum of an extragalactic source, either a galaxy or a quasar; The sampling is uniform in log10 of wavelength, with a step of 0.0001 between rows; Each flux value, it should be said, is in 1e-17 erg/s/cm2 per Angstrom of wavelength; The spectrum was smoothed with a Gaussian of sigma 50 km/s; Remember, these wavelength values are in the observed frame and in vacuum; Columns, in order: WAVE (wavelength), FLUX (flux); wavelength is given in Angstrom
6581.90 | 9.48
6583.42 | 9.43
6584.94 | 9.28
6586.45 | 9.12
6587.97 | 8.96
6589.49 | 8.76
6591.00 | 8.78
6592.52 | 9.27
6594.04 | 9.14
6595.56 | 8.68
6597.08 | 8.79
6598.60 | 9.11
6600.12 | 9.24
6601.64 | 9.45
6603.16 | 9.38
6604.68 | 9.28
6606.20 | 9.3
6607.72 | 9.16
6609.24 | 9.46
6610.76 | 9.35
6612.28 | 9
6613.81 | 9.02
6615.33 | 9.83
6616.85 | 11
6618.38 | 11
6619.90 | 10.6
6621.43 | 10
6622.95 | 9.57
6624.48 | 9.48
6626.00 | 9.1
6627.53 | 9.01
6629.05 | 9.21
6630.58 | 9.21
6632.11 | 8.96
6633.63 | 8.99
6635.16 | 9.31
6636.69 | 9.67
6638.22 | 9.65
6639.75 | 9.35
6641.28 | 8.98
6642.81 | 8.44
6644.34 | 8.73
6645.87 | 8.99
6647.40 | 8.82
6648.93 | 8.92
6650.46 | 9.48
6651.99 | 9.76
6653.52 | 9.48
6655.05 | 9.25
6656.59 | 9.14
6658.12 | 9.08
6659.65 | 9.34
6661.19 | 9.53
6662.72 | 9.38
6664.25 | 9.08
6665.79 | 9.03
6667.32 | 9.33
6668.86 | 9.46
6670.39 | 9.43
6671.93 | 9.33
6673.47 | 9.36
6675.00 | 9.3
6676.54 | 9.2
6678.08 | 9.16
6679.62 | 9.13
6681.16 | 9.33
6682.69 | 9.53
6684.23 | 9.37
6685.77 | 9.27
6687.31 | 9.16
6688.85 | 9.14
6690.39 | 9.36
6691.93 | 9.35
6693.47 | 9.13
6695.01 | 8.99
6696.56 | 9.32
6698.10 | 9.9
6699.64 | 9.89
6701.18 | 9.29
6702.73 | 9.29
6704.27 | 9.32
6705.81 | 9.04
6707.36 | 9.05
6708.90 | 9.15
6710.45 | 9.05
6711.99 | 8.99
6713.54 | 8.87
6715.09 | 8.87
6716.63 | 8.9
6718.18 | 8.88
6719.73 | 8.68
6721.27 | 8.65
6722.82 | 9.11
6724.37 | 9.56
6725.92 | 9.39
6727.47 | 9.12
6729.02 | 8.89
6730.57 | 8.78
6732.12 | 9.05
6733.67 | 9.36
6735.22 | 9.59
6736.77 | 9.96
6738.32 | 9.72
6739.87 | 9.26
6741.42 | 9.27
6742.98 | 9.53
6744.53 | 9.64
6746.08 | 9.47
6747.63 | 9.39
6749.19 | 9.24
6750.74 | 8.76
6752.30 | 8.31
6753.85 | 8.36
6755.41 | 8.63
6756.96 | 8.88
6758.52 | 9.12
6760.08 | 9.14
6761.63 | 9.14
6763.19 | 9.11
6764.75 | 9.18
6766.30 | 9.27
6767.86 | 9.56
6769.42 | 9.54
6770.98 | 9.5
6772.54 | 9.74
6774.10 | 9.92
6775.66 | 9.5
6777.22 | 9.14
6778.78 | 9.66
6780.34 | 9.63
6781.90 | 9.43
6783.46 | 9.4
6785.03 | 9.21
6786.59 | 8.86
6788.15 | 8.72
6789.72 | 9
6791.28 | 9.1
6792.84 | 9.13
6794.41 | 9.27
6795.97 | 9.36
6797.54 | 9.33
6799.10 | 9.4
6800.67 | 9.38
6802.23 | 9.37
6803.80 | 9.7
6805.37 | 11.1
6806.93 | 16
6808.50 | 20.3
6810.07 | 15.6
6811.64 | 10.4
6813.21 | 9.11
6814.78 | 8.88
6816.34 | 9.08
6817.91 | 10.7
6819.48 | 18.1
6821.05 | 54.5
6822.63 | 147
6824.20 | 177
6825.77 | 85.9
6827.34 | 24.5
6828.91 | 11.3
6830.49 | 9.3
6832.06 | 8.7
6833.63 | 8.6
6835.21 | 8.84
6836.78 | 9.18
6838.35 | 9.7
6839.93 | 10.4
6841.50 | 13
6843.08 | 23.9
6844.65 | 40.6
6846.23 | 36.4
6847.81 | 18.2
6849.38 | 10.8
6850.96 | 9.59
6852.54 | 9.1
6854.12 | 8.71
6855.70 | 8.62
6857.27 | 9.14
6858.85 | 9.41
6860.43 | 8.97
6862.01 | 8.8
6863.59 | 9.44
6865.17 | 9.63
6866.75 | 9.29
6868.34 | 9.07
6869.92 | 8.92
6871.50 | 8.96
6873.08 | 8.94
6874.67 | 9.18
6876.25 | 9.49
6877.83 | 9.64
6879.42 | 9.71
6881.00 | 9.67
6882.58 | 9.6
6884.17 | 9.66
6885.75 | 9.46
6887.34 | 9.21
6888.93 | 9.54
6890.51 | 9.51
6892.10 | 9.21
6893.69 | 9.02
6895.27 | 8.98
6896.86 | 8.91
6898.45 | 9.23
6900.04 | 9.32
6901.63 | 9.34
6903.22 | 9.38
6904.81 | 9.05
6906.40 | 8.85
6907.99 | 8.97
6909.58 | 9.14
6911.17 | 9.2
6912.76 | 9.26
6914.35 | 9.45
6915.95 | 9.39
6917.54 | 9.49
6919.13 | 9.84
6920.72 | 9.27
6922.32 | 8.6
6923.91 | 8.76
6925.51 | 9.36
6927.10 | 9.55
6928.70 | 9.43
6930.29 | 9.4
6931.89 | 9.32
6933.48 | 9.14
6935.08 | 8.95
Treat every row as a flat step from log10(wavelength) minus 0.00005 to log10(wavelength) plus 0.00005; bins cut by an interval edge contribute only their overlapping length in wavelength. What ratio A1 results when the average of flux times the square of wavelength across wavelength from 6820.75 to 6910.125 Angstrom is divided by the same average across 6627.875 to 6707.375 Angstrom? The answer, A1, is 2.1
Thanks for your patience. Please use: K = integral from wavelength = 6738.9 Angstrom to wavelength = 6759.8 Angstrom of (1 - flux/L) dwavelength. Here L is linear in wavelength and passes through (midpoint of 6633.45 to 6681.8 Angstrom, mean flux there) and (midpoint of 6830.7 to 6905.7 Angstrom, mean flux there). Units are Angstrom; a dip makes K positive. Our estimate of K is 2.01 Angstrom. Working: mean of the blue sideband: 9.23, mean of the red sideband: 11.1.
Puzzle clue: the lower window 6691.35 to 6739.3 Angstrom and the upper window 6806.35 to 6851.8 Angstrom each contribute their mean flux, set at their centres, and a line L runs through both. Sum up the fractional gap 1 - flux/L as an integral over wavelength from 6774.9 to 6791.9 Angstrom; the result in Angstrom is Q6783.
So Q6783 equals 9.48 Angstrom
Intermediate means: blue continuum 9.2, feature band 9.24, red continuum 28.8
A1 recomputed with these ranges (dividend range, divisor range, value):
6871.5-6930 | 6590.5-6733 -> 1.08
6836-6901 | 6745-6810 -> 1.20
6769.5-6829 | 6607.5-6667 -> 2.47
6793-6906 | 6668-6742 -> 1.94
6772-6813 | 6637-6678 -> 1.17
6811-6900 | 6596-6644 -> 2.14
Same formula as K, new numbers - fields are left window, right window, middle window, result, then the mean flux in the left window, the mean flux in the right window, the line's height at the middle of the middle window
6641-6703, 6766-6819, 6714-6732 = 1.3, 9.26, 10.2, 9.66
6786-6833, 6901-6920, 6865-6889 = 8.5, 25.3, 9.28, 14.6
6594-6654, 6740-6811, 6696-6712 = 0.5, 9.35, 9.83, 9.6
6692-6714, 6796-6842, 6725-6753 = 9.8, 9.24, 25.8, 14.4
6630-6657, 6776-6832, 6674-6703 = 8.1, 9.17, 22.8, 13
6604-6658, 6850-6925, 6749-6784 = 0.3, 9.38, 9.24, 9.3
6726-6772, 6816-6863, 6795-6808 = 6.0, 9.21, 27.3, 19.7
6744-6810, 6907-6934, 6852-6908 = 1.1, 9.78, 9.27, 9.41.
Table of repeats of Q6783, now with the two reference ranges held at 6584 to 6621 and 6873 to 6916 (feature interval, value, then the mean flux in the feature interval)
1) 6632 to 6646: 0.4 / 9.12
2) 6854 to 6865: 0.3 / 9.07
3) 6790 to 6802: 0.1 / 9.28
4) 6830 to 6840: 0.2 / 9.16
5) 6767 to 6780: -0.3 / 9.57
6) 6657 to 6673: 0.1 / 9.3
